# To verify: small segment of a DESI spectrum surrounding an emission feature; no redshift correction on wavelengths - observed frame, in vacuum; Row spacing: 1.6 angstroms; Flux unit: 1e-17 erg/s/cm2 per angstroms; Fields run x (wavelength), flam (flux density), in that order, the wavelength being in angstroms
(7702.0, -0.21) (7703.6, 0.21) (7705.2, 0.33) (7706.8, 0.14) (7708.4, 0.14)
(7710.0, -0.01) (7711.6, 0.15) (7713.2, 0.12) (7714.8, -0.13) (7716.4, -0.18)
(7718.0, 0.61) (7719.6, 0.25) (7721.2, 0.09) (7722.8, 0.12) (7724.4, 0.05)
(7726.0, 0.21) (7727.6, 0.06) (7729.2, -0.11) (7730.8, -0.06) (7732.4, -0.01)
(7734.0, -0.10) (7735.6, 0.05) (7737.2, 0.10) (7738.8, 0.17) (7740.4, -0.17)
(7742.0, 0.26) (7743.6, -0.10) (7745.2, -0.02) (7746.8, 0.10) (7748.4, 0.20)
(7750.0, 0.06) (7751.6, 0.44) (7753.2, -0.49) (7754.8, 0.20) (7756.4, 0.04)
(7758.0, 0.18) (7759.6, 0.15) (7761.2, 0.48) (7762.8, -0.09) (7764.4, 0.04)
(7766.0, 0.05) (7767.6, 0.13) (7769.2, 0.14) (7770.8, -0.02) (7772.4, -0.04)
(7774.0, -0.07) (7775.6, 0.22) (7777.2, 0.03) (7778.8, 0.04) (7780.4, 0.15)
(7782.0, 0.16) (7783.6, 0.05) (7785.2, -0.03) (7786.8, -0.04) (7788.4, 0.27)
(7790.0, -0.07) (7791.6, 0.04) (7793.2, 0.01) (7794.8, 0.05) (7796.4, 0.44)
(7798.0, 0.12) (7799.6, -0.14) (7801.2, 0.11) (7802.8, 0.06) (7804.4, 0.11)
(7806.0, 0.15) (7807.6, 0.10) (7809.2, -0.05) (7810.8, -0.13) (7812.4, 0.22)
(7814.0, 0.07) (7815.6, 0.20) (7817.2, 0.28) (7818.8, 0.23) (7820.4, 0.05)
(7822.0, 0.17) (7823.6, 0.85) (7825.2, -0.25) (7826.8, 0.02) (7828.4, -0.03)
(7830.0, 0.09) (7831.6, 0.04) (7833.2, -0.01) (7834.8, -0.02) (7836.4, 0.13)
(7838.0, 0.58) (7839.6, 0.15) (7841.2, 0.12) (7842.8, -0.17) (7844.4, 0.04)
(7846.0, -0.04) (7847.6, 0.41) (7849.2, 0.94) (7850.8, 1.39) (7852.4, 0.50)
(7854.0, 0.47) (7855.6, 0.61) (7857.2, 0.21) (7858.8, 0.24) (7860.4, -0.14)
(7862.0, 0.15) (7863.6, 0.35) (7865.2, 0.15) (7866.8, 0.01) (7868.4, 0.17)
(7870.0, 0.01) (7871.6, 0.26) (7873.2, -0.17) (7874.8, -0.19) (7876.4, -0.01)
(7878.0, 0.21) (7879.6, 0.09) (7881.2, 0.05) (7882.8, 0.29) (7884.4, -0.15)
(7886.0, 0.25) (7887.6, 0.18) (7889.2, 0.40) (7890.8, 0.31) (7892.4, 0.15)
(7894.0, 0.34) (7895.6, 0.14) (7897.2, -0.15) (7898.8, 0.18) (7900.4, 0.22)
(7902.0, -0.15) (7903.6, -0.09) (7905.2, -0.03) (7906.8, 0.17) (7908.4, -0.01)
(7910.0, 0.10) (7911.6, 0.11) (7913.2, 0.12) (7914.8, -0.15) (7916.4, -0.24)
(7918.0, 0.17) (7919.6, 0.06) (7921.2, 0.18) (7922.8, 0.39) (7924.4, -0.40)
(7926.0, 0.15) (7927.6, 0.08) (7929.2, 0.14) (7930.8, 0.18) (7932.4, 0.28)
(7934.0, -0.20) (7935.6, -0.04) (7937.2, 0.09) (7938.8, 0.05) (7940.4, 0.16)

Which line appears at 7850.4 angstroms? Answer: H-gamma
